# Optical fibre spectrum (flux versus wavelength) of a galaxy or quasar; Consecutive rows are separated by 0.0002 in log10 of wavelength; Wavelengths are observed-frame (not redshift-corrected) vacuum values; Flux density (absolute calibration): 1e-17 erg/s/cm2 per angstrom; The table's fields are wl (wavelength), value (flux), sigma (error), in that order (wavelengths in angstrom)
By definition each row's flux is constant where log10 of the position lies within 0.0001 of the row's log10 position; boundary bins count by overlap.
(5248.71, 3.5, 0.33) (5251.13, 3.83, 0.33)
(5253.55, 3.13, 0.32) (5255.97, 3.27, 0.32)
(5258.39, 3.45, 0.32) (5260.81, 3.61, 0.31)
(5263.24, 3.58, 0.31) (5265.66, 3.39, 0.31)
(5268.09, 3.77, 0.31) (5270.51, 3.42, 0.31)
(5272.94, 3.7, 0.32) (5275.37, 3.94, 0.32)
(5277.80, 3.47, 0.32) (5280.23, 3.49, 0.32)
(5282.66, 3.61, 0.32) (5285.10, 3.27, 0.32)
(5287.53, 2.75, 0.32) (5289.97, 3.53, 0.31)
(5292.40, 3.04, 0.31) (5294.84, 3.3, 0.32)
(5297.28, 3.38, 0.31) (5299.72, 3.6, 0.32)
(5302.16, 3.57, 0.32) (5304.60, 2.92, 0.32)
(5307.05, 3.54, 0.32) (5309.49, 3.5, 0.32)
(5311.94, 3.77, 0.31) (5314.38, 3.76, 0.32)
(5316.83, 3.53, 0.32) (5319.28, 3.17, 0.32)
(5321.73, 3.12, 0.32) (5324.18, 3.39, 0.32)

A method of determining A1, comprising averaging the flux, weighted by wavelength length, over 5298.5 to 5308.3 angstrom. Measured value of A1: 3.41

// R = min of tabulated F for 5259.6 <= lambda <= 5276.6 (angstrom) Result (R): 3.39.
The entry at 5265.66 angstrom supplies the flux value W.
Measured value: 3.39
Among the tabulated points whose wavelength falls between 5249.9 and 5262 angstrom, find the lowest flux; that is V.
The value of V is 3.13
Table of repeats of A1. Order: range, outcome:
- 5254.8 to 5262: 3.45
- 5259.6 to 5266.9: 3.52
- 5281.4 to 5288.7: 3.21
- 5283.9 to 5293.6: 3.15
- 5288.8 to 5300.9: 3.37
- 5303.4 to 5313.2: 3.44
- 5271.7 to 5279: 3.7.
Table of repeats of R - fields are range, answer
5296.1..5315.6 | 2.92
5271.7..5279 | 3.47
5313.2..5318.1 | 3.53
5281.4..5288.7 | 2.75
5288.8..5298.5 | 3.04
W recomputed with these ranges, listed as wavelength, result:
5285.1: 3.27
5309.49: 3.5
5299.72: 3.6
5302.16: 3.57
